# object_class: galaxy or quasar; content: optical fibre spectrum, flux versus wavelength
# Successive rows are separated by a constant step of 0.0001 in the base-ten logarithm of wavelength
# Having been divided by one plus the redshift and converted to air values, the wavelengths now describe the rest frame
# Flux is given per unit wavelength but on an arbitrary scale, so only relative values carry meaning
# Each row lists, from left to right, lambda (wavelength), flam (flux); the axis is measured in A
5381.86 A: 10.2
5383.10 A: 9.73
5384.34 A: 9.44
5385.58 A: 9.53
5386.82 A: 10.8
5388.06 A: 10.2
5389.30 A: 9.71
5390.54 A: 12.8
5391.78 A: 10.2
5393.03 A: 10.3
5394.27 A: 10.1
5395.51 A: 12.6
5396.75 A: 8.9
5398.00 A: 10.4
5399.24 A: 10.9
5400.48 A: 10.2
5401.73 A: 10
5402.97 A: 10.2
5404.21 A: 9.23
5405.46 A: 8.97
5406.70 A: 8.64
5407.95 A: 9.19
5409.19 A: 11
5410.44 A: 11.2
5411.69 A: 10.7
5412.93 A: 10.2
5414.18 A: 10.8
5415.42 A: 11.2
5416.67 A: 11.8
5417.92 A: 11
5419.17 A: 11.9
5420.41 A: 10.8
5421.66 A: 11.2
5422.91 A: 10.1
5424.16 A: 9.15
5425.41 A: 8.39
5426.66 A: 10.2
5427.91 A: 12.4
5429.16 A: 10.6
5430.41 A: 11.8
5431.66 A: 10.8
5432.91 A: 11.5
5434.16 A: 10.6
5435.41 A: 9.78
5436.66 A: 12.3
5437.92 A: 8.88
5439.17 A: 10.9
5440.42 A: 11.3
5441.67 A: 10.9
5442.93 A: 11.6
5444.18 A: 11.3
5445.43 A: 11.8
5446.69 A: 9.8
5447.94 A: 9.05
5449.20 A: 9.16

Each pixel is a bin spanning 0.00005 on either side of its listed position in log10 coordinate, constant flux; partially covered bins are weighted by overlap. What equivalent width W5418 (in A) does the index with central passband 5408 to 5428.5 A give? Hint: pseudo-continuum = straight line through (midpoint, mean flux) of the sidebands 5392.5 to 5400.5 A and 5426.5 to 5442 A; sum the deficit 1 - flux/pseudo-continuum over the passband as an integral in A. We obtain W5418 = 0.11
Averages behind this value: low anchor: 10.5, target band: 10.7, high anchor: 10.9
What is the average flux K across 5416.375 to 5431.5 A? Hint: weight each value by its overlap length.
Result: 10.8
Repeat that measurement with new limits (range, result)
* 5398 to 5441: 10.5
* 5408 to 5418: 10.9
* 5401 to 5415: 10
